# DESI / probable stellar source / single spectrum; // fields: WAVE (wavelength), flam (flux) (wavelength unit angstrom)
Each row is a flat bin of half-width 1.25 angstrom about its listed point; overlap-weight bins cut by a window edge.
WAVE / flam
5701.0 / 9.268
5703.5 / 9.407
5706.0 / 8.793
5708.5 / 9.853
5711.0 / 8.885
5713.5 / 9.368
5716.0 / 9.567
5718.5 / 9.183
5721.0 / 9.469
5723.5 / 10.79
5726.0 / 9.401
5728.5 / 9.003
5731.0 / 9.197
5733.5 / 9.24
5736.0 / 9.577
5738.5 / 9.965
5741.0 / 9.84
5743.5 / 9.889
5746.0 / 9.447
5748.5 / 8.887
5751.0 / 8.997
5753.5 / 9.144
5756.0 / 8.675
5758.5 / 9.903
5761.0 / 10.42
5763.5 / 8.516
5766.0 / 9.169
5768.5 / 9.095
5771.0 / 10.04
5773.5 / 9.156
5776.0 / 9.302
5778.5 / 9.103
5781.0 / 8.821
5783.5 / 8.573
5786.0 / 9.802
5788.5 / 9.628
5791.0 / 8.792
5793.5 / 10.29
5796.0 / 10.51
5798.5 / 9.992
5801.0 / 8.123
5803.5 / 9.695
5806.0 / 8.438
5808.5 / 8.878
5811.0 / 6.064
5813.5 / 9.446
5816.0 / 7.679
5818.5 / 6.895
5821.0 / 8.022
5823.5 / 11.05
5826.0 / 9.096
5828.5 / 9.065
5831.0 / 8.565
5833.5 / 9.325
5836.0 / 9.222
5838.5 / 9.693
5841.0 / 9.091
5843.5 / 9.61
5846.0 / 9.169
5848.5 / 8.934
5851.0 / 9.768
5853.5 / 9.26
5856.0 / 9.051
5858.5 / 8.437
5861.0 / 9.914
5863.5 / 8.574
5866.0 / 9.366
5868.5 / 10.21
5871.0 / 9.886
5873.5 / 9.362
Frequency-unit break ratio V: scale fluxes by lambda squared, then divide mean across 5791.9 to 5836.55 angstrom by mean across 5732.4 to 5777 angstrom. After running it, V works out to 1.0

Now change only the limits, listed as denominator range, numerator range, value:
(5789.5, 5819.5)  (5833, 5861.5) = 1.07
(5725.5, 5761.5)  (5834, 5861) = 1.02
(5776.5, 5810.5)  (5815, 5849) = 0.99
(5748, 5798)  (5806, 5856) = 0.97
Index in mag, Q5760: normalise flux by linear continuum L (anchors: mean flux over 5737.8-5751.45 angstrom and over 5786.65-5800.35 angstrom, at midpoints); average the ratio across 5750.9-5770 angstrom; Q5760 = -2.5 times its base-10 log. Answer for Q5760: 0.04 mag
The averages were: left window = 9.52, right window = 9.77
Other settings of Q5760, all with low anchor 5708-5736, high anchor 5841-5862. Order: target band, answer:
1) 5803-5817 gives 0.12 mag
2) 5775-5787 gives 0.03 mag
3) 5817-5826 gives 0.07 mag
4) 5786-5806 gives -0.02 mag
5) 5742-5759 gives 0.02 mag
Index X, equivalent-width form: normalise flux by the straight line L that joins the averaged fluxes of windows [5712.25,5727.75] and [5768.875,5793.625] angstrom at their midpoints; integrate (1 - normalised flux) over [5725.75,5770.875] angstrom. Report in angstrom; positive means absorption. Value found 0.5 angstrom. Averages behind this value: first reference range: 9.61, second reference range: 9.3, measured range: 9.37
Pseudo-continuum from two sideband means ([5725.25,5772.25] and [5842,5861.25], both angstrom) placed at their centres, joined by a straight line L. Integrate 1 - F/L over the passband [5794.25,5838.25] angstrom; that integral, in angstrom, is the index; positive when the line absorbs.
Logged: 2.0 angstrom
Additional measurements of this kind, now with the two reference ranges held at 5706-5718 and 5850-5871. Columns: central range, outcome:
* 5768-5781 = 0.1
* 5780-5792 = 0.3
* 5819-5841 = 0.4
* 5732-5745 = -0.5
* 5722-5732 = -0.3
